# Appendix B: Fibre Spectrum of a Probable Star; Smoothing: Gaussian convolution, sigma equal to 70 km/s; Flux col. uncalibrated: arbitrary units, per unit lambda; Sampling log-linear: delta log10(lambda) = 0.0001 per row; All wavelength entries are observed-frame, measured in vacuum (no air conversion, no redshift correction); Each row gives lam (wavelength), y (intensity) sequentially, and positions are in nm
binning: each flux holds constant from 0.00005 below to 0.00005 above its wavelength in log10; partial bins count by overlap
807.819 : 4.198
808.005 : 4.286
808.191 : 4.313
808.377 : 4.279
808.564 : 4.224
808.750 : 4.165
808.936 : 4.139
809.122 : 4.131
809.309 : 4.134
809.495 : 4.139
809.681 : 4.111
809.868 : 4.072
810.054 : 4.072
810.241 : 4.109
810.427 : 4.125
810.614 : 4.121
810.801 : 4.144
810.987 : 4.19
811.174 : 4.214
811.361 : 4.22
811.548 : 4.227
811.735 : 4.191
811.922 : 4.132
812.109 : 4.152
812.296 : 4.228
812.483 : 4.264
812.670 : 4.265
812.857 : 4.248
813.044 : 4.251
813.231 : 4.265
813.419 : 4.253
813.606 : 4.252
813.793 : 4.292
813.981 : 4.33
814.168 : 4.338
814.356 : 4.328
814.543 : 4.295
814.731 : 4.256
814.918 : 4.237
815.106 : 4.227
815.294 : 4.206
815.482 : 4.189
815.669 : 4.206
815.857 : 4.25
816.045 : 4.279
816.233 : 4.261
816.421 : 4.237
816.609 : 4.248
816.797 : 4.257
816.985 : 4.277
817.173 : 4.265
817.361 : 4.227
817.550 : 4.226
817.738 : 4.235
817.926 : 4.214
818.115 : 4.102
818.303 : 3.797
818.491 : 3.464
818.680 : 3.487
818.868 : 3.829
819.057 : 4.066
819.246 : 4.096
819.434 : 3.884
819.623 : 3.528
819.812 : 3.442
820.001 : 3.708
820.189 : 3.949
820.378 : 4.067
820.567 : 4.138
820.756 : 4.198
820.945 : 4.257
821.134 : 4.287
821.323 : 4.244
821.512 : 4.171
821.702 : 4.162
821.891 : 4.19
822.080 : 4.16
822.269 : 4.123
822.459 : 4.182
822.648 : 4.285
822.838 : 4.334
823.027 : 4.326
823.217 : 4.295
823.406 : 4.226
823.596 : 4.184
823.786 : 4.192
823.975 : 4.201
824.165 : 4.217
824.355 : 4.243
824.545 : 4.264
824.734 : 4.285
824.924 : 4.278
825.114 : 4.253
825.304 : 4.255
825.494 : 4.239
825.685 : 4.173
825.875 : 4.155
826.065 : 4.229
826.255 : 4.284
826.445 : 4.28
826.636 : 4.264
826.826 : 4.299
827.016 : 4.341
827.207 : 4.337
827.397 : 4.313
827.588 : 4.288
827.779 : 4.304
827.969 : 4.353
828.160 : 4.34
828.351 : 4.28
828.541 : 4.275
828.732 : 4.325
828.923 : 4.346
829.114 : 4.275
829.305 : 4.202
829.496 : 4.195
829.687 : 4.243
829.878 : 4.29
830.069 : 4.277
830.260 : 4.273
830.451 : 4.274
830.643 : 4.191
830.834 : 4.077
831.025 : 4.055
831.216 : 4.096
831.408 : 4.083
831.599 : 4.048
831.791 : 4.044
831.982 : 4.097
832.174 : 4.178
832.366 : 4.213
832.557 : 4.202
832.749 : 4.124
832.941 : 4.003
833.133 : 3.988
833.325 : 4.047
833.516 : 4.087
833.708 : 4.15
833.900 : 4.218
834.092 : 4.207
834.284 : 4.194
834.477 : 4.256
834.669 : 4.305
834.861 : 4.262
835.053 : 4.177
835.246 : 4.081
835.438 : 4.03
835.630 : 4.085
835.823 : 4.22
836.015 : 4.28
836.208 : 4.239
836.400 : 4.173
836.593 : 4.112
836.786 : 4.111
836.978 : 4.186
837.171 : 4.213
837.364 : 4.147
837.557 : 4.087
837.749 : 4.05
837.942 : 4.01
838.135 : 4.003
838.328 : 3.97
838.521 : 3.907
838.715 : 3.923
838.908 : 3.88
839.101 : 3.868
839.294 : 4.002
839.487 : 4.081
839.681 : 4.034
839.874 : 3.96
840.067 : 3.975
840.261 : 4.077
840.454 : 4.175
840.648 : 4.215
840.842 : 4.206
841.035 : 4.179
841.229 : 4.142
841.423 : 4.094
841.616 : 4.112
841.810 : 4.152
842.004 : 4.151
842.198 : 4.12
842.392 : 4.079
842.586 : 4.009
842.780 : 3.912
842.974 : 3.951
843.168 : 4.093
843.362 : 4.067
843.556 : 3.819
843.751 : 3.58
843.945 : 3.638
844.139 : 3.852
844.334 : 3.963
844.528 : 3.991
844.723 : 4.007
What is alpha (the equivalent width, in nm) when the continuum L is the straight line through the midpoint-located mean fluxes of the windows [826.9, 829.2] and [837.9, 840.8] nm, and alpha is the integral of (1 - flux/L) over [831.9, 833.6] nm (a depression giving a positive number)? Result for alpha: 0.03 nm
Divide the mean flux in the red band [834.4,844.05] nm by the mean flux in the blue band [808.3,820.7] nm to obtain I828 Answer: 0.98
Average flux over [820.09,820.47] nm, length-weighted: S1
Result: 4.01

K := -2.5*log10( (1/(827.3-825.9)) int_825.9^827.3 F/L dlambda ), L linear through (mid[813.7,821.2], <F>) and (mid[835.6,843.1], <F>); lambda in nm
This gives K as -0.050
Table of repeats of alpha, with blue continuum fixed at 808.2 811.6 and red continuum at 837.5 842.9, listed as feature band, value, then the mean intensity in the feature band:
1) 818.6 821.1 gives 0.13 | 3.91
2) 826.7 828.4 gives -0.09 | 4.32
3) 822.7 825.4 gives -0.10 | 4.25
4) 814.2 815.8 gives -0.04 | 4.25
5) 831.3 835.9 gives -0.07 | 4.14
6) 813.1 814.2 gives -0.04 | 4.28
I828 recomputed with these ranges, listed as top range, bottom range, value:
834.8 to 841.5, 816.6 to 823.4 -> 1.00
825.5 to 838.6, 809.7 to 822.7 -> 1.01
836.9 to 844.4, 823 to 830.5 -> 0.94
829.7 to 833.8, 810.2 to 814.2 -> 0.98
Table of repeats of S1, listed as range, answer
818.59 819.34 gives 3.87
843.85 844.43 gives 3.82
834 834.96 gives 4.24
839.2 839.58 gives 4.04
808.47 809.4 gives 4.16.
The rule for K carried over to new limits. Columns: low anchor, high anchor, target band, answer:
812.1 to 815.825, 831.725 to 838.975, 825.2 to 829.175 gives -0.03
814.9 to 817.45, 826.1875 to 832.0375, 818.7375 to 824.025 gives 0.04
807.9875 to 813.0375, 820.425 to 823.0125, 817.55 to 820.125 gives 0.09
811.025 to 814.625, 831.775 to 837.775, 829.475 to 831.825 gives 0.00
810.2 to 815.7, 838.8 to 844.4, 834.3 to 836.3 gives -0.03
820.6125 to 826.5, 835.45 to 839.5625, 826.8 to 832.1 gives -0.02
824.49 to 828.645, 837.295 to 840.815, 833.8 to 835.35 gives -0.03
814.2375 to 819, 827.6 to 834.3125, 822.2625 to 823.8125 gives -0.02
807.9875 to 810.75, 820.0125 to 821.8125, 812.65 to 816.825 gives -0.03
